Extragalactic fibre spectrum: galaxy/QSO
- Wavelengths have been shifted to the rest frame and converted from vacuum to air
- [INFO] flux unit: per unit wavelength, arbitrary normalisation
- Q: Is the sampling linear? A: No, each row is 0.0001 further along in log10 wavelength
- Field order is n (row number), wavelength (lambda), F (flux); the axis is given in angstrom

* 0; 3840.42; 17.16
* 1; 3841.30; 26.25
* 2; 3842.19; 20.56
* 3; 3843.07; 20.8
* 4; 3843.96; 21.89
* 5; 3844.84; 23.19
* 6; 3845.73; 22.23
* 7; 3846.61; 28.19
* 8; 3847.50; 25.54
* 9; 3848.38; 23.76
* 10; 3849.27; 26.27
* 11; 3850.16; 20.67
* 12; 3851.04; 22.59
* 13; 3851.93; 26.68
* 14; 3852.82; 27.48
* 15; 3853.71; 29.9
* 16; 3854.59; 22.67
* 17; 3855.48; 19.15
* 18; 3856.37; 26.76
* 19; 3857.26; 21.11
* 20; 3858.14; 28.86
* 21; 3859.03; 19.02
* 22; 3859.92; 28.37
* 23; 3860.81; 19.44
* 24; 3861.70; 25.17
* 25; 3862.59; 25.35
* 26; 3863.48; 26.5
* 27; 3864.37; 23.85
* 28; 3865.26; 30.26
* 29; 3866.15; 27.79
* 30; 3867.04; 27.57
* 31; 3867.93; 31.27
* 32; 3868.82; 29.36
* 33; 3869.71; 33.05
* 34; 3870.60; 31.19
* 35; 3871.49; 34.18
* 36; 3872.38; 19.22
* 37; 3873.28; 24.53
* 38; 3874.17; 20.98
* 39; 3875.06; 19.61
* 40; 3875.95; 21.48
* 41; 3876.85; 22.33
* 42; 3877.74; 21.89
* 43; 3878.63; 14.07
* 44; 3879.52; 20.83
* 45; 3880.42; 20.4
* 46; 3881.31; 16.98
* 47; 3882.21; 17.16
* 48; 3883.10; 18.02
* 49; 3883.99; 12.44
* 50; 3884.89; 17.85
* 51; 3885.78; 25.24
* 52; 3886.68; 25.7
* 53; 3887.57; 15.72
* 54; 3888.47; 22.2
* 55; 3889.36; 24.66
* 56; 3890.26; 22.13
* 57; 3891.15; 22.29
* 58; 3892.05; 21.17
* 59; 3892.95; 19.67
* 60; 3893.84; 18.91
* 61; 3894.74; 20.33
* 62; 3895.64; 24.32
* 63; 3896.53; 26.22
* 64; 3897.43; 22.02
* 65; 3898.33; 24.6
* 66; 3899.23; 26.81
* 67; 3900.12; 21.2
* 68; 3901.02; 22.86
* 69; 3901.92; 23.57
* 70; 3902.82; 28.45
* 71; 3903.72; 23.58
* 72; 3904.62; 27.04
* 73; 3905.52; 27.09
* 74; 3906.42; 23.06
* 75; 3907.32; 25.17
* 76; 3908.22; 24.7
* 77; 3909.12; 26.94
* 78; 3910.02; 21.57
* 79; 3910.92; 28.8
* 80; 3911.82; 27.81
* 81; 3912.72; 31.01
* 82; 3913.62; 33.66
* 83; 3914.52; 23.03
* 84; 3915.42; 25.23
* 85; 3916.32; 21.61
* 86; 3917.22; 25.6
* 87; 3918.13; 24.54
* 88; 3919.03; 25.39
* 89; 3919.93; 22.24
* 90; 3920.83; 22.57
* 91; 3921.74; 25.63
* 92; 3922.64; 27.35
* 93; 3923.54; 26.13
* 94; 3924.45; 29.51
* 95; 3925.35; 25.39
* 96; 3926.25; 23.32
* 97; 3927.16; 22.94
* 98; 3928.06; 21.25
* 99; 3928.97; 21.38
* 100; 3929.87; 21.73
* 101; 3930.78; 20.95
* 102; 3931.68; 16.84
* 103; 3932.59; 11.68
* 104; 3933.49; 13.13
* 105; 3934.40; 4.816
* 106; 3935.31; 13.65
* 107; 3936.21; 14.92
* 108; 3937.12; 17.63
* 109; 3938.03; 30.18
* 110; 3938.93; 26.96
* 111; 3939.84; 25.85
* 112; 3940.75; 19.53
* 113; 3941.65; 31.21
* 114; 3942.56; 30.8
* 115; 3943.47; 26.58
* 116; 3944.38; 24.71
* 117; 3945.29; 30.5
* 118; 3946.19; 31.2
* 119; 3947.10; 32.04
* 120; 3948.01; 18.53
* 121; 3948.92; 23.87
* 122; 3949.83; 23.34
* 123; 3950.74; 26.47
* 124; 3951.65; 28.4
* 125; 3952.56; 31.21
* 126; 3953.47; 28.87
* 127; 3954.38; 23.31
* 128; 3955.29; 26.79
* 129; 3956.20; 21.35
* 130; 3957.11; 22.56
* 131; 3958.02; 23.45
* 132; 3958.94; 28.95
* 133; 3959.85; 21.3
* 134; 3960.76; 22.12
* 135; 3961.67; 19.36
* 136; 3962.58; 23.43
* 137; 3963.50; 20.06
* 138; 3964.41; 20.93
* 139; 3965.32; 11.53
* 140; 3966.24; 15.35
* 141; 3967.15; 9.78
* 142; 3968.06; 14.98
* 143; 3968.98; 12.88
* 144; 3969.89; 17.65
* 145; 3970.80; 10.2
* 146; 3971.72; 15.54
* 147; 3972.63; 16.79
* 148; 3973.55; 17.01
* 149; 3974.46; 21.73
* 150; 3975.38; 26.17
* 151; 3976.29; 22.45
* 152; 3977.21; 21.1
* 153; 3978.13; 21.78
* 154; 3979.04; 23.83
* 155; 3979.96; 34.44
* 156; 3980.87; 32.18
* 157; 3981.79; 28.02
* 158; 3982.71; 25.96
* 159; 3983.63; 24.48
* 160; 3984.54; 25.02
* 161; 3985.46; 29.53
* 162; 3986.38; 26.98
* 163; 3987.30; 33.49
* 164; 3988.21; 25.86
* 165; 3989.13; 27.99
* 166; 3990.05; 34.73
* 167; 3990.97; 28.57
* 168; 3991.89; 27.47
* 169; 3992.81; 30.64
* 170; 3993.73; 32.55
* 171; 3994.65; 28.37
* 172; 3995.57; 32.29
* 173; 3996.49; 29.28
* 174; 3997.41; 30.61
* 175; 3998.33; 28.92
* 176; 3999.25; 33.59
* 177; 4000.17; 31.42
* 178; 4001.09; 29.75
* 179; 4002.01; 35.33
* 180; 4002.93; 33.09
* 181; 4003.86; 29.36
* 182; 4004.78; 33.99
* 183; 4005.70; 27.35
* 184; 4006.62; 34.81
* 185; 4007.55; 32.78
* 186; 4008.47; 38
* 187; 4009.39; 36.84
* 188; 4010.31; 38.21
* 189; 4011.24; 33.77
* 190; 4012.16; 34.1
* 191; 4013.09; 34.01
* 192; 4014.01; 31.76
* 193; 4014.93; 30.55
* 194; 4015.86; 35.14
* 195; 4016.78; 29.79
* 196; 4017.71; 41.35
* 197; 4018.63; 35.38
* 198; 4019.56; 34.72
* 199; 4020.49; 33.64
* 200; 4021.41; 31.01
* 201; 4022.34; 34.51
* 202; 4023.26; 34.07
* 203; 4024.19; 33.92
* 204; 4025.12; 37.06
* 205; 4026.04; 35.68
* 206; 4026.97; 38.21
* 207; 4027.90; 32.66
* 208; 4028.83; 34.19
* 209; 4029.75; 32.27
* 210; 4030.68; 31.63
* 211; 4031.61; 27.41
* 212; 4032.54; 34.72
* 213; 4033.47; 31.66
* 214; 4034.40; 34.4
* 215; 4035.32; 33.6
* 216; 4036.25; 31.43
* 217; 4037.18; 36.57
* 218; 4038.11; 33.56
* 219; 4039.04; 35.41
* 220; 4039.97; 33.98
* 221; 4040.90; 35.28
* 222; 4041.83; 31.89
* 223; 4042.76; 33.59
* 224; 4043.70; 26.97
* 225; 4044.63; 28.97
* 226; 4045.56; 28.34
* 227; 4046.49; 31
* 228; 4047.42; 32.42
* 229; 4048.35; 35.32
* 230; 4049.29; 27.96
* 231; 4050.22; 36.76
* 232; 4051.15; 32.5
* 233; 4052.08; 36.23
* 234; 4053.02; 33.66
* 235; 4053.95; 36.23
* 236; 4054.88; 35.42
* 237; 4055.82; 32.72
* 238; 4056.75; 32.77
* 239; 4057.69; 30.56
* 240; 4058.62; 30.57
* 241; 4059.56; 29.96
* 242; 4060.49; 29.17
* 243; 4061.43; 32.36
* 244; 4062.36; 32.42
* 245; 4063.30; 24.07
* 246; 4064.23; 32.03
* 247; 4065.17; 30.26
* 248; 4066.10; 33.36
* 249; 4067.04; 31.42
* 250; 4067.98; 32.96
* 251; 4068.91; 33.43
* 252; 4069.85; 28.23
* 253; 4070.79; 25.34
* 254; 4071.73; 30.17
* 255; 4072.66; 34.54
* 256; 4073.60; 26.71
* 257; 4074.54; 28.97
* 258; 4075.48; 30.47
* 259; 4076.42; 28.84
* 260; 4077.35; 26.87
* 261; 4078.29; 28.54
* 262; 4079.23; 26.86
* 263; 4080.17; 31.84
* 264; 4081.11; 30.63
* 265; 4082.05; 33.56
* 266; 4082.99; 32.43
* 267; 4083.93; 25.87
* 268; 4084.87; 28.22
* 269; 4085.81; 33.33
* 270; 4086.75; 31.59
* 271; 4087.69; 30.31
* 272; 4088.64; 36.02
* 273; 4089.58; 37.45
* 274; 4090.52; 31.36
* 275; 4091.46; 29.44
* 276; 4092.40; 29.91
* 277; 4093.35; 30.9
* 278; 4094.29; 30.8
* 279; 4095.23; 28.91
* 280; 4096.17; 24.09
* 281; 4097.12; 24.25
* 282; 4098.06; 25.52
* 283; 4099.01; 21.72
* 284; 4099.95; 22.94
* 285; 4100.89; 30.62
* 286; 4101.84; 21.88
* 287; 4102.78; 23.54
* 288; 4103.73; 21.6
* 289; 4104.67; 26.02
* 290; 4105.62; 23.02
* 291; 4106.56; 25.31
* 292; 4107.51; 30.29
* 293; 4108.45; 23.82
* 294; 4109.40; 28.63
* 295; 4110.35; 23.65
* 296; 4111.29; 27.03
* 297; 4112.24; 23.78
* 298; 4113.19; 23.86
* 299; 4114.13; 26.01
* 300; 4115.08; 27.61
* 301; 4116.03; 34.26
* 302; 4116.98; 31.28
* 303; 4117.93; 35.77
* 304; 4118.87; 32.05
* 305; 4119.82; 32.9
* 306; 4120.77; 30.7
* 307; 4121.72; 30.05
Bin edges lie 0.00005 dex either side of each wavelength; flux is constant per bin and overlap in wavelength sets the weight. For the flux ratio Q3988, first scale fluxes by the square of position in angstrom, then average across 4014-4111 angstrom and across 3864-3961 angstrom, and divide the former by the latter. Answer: 1.40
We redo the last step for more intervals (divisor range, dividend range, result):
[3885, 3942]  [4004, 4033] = 1.55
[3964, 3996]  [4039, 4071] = 1.39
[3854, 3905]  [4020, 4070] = 1.52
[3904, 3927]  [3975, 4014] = 1.22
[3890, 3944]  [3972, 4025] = 1.35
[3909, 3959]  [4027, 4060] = 1.43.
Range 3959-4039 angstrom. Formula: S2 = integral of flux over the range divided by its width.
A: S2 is 28.8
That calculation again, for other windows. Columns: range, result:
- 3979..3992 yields 28.7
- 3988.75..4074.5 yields 32.4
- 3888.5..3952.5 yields 23.9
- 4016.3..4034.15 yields 33.9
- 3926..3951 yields 22.3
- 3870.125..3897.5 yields 21.4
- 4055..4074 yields 30.7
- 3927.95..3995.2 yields 23.2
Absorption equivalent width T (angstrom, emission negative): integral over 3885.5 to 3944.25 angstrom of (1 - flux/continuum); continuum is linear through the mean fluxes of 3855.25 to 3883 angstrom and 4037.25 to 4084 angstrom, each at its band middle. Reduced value 5.5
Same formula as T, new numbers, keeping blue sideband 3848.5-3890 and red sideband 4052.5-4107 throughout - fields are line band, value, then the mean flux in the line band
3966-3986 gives 4.0 angstrom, 21.3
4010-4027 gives -4.1 angstrom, 34.4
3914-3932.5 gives 1.2 angstrom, 23.4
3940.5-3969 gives 2.7 angstrom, 23.5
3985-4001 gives -1.8 angstrom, 30.1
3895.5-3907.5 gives -0.1 angstrom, 24.7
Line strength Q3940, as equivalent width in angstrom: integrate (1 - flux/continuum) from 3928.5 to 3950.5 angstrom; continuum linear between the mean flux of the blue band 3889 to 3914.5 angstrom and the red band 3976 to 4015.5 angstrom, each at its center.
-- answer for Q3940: 3.9 angstrom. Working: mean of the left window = 24.6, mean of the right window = 30.4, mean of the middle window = 22.2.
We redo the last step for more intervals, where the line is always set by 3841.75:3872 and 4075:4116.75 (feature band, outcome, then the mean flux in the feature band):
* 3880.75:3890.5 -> 2.30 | 19.8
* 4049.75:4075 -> -3.54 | 31.6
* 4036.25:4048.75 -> -2.27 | 32.5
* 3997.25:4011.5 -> -3.11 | 33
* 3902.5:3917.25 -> 0.01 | 26.1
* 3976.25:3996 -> -0.93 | 28.2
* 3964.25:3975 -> 4.61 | 15.3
